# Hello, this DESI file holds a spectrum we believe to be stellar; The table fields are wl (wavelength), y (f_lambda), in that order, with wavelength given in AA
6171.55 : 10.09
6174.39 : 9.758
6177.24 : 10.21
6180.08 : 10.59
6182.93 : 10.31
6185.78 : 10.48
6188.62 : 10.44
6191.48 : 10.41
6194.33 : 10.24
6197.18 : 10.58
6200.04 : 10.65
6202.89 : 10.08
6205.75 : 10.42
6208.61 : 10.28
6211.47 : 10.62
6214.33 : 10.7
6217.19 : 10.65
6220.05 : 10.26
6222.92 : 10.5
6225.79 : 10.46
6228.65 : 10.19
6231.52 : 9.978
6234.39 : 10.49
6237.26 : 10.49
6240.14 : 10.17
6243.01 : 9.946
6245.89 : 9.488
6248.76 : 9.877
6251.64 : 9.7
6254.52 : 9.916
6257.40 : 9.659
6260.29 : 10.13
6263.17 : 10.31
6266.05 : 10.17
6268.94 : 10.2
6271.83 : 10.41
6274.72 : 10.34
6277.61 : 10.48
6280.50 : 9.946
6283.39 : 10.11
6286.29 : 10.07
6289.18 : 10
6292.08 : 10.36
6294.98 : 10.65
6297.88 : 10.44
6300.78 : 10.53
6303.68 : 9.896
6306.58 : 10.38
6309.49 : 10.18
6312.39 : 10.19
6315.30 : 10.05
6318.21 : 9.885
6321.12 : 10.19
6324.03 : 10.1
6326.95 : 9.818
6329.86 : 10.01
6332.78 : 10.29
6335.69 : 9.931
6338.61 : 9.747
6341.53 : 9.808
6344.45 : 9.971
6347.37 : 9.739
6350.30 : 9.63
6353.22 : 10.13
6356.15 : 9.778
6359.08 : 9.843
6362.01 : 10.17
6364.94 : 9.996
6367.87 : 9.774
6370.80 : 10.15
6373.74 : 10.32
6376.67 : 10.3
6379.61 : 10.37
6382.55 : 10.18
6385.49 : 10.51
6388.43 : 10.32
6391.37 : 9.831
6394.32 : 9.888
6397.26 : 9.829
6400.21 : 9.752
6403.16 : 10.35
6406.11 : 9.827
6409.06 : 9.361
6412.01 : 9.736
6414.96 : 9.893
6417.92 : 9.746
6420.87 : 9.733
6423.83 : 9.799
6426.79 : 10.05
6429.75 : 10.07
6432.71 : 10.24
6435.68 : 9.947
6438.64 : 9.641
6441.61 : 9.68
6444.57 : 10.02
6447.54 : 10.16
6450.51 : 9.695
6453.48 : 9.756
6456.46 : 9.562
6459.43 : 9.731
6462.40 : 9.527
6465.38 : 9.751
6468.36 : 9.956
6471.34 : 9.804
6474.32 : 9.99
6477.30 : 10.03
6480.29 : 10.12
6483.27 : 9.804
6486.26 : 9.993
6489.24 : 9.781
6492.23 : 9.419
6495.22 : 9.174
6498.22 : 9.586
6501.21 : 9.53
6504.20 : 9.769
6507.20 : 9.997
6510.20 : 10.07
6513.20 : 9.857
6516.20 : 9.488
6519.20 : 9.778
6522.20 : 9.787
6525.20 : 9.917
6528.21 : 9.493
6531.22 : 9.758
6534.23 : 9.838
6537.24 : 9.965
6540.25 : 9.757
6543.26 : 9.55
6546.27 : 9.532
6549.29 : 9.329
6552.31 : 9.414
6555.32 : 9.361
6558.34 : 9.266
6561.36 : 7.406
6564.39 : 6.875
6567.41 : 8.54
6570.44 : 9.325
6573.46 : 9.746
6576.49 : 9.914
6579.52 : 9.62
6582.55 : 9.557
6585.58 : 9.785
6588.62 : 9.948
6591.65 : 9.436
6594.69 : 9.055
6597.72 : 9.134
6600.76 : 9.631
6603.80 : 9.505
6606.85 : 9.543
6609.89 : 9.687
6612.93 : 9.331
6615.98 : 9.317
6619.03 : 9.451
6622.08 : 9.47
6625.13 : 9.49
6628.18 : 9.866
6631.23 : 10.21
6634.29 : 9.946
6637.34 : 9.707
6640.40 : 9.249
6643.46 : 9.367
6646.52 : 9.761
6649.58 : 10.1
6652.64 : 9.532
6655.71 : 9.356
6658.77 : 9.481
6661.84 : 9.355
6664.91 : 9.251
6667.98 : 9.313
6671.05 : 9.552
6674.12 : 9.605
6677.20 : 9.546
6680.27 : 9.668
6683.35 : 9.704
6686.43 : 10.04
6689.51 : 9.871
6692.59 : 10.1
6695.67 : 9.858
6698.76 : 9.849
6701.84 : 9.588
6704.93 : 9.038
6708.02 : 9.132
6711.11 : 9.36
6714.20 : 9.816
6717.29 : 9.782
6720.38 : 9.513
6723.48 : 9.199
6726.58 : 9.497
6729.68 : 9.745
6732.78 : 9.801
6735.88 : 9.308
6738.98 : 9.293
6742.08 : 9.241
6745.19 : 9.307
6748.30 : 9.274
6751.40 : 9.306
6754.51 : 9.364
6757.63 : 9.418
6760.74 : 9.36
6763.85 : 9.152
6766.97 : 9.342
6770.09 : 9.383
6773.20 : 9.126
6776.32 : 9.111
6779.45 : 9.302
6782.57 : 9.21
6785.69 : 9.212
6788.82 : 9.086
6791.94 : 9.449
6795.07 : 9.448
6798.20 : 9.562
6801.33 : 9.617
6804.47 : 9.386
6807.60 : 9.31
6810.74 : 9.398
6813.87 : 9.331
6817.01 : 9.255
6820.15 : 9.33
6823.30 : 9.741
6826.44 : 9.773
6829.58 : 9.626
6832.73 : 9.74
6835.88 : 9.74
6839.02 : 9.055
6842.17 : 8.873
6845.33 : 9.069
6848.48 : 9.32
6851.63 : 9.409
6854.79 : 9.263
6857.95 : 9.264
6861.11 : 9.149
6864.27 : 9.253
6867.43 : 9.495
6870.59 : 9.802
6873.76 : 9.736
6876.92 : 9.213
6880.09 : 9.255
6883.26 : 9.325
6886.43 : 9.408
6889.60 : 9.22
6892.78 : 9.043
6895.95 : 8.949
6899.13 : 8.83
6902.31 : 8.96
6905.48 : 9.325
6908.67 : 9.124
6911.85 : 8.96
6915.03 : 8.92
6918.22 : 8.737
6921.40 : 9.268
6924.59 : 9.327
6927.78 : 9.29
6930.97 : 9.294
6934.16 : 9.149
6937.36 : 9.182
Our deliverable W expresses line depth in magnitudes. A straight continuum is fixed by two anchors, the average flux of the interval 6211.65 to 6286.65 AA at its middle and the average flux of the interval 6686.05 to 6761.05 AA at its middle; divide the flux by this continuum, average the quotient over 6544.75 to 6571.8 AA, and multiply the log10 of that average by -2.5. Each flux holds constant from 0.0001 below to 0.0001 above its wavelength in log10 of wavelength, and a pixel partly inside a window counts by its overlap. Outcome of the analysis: 0.11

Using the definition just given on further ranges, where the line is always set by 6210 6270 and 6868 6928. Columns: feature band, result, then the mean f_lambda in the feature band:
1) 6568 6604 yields 0.02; 9.53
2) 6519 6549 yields 0.00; 9.72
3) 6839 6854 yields 0.01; 9.16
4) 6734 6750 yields 0.02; 9.3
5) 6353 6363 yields 0.01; 9.95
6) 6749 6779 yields 0.01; 9.28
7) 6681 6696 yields -0.04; 9.91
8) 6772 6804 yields 0.01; 9.32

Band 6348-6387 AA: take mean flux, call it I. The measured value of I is 10.1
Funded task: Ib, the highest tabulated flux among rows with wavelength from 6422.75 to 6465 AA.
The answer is 10.24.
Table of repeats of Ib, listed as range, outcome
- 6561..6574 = 9.746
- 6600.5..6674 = 10.21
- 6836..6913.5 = 9.802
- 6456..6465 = 9.731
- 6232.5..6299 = 10.65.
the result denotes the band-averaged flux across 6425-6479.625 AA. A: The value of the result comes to 9.87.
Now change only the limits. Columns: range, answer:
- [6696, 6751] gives 9.46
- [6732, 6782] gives 9.31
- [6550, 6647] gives 9.37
